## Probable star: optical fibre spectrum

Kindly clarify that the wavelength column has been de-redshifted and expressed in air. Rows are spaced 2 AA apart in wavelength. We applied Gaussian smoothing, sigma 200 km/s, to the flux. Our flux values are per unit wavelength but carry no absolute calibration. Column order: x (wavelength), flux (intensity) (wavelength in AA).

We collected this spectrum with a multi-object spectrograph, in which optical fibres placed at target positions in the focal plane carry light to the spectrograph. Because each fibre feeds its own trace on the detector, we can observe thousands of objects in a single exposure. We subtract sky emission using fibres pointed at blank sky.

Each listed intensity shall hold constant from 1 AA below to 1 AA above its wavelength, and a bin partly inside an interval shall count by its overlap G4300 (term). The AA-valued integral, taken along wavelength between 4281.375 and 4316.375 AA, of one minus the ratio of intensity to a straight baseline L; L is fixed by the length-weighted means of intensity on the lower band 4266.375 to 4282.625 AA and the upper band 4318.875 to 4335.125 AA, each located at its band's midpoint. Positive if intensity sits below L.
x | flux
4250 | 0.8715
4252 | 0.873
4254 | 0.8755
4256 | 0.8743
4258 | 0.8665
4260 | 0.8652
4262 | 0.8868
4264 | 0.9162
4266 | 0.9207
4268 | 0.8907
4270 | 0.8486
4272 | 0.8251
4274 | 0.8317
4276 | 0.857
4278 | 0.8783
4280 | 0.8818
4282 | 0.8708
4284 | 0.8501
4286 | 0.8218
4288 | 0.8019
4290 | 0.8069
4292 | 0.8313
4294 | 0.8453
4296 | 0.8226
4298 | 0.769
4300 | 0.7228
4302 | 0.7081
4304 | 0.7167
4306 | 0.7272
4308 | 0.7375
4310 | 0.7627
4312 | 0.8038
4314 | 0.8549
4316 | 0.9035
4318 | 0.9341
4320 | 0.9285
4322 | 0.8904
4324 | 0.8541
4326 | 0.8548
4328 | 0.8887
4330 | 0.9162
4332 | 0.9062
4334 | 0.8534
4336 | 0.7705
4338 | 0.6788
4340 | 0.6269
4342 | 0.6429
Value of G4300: 3.1 AA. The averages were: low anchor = 0.863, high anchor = 0.886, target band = 0.795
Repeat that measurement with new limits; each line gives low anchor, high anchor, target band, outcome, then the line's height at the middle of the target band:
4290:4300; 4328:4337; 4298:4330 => 0.6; 0.836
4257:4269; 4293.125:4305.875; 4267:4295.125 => -0.7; 0.827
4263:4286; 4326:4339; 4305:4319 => 0.5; 0.848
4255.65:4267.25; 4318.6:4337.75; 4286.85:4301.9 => 1.4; 0.878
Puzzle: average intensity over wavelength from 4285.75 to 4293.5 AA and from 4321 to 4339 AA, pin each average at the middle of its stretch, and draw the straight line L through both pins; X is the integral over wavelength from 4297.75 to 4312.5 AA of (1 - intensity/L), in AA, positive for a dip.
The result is 1.57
